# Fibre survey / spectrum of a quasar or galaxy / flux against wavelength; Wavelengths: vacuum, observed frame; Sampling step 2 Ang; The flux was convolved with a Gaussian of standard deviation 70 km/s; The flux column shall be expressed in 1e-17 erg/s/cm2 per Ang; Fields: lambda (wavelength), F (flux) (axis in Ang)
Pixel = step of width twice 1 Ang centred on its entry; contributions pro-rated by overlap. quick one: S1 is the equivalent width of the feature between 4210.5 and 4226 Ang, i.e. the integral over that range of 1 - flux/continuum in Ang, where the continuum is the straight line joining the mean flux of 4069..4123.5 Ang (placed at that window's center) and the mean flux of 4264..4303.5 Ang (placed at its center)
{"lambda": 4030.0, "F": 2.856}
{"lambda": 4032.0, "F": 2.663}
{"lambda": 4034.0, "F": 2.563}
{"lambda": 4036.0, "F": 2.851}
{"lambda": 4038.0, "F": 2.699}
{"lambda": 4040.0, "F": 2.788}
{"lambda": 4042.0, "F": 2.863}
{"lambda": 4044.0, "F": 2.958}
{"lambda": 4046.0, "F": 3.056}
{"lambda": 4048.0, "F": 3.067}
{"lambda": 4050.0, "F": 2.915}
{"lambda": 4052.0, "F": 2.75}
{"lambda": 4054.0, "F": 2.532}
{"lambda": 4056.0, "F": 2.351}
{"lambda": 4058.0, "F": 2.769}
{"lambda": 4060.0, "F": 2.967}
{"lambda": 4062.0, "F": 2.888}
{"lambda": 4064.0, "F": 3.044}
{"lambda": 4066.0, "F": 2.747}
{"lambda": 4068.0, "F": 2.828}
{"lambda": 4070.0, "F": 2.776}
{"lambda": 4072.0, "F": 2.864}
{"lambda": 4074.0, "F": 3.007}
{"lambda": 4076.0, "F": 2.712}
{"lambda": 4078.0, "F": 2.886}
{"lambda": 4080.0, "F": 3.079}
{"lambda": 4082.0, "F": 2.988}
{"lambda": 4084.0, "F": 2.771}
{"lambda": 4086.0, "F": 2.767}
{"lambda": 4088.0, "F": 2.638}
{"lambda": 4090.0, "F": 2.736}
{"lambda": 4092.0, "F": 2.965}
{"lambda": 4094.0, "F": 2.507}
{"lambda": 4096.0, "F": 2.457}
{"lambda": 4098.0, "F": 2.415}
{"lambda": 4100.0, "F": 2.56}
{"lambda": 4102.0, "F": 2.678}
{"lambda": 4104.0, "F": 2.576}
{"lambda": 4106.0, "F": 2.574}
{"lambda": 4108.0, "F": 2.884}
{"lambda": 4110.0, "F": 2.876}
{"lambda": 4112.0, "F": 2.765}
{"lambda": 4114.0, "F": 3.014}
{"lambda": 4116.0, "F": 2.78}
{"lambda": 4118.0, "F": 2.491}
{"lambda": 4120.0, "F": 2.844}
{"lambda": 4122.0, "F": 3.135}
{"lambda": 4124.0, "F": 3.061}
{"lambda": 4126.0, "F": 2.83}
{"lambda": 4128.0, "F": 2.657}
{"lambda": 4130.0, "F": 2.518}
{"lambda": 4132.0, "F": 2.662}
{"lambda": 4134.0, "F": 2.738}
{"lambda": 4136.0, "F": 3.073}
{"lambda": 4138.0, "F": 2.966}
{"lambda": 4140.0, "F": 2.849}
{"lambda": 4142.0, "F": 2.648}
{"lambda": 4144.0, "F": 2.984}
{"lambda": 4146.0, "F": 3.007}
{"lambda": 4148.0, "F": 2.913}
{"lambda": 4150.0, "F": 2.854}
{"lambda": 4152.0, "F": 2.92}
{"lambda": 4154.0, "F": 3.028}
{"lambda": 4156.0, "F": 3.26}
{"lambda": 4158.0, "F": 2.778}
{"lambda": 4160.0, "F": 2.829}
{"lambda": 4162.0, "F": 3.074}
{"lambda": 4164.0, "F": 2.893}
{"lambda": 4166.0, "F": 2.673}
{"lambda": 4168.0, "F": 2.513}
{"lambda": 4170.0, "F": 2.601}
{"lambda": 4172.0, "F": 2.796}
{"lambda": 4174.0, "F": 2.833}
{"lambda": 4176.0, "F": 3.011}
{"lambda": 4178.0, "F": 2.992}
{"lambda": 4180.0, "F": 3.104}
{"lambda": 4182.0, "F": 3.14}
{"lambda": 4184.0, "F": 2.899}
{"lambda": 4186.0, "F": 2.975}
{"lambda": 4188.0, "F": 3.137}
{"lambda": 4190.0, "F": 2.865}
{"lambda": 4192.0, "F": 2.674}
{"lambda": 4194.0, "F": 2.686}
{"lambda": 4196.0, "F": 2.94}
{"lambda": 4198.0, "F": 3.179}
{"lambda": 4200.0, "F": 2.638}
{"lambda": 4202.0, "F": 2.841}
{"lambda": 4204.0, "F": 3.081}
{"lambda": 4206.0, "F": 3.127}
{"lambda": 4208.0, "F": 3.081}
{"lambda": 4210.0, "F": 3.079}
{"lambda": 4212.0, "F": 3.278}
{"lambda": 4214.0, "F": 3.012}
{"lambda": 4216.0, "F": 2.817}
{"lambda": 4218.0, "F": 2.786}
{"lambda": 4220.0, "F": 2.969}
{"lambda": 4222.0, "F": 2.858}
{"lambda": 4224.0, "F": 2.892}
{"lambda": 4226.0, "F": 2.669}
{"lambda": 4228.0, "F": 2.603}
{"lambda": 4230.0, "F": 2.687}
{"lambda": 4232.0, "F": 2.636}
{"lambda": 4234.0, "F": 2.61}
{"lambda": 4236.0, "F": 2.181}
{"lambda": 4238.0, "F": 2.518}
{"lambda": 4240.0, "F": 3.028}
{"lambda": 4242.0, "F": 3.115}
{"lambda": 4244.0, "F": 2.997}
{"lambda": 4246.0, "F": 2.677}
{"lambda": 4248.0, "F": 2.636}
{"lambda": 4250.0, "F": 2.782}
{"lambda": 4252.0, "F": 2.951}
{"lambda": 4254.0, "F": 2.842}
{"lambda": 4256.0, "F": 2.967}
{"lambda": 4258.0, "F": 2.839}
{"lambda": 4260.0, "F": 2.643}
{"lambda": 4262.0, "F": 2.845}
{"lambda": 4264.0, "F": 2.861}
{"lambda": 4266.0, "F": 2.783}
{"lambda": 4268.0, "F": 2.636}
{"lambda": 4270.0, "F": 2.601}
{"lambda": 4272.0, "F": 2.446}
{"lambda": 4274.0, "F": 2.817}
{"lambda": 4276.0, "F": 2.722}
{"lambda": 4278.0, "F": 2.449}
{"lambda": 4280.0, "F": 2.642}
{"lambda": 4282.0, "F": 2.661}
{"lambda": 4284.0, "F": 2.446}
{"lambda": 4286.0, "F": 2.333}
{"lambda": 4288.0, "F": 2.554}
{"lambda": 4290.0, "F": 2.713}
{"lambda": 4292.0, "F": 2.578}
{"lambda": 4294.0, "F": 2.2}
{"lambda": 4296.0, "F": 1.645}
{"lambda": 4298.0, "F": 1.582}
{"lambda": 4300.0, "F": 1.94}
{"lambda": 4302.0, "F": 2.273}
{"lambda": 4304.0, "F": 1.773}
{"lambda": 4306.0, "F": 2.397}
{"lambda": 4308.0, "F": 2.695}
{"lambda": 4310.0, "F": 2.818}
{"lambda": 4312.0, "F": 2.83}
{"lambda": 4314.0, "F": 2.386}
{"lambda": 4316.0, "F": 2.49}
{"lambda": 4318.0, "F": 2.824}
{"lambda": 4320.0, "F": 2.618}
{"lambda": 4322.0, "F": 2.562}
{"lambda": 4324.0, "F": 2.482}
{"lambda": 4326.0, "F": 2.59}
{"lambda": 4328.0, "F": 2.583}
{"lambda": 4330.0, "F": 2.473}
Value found -2.3 Ang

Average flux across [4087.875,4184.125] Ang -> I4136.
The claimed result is 2.82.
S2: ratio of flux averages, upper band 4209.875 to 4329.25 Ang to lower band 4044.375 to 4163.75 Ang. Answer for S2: 0.9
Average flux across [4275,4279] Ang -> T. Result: 2.59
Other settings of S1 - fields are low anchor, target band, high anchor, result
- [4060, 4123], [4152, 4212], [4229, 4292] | -4.18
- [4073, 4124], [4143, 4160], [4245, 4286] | -1.31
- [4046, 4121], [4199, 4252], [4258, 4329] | -4.96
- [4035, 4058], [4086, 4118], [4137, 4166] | 1.94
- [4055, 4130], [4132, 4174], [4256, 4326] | -2.62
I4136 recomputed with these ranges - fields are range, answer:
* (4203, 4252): 2.84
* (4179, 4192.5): 2.98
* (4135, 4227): 2.92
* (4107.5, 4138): 2.83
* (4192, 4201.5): 2.84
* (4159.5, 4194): 2.88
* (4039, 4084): 2.85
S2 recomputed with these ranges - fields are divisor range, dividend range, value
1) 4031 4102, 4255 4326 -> 0.90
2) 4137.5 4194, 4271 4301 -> 0.82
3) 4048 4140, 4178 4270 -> 1.03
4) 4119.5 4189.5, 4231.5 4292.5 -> 0.93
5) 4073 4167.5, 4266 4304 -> 0.85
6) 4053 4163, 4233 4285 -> 0.97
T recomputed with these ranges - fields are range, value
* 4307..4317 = 2.64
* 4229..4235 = 2.64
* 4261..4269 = 2.78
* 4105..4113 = 2.77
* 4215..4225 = 2.86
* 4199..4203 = 2.74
